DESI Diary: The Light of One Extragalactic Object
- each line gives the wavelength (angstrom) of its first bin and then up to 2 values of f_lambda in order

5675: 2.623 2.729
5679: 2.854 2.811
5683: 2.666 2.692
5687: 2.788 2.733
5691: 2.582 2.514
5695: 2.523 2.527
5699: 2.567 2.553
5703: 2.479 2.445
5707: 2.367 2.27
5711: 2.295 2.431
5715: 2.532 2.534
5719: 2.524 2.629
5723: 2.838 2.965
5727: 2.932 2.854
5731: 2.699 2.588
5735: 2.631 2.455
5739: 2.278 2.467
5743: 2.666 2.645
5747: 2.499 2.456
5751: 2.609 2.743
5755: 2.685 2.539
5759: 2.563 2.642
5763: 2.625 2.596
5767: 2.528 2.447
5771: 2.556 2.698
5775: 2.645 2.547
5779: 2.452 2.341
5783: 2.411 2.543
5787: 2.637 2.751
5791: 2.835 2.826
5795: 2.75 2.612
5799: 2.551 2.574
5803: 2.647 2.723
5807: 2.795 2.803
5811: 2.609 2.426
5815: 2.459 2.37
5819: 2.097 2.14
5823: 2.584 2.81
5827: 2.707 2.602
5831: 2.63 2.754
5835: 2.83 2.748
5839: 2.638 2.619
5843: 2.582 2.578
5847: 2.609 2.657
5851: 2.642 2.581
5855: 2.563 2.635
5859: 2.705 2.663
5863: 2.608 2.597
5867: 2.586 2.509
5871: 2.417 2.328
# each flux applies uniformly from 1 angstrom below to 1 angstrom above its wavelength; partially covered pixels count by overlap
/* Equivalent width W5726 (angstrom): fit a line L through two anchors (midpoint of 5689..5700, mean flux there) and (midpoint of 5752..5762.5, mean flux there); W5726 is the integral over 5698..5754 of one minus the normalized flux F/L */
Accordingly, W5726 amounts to 0.6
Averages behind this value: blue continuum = 2.56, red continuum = 2.63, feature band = 2.57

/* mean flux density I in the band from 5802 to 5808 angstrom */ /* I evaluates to 2.72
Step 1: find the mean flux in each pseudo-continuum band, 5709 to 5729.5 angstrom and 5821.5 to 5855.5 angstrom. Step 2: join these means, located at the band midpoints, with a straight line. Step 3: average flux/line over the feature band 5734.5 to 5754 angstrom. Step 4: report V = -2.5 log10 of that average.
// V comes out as 0.04 mag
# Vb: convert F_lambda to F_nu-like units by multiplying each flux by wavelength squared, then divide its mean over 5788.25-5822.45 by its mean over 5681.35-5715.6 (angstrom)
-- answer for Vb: 1.06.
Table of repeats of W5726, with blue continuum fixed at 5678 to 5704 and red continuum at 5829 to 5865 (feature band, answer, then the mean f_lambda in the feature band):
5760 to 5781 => 0.6 angstrom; 2.56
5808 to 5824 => 1.3 angstrom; 2.44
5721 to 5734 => -0.8 angstrom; 2.8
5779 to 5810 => 0.0 angstrom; 2.65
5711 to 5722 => 0.5 angstrom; 2.51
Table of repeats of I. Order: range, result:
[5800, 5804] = 2.61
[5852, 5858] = 2.59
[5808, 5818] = 2.53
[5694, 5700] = 2.54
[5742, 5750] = 2.57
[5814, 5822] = 2.27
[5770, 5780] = 2.58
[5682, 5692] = 2.69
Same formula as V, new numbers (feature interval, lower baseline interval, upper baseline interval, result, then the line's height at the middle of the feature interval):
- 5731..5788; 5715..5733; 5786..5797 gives 0.07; 2.74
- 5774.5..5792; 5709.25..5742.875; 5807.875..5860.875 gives 0.01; 2.6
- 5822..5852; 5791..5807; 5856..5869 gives -0.01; 2.65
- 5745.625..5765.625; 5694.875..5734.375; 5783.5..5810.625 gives 0.02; 2.63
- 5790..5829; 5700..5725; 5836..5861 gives 0.00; 2.6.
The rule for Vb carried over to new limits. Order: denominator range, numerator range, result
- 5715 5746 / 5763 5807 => 1.01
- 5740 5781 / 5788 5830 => 1.03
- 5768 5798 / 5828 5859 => 1.04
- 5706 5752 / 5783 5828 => 1.04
